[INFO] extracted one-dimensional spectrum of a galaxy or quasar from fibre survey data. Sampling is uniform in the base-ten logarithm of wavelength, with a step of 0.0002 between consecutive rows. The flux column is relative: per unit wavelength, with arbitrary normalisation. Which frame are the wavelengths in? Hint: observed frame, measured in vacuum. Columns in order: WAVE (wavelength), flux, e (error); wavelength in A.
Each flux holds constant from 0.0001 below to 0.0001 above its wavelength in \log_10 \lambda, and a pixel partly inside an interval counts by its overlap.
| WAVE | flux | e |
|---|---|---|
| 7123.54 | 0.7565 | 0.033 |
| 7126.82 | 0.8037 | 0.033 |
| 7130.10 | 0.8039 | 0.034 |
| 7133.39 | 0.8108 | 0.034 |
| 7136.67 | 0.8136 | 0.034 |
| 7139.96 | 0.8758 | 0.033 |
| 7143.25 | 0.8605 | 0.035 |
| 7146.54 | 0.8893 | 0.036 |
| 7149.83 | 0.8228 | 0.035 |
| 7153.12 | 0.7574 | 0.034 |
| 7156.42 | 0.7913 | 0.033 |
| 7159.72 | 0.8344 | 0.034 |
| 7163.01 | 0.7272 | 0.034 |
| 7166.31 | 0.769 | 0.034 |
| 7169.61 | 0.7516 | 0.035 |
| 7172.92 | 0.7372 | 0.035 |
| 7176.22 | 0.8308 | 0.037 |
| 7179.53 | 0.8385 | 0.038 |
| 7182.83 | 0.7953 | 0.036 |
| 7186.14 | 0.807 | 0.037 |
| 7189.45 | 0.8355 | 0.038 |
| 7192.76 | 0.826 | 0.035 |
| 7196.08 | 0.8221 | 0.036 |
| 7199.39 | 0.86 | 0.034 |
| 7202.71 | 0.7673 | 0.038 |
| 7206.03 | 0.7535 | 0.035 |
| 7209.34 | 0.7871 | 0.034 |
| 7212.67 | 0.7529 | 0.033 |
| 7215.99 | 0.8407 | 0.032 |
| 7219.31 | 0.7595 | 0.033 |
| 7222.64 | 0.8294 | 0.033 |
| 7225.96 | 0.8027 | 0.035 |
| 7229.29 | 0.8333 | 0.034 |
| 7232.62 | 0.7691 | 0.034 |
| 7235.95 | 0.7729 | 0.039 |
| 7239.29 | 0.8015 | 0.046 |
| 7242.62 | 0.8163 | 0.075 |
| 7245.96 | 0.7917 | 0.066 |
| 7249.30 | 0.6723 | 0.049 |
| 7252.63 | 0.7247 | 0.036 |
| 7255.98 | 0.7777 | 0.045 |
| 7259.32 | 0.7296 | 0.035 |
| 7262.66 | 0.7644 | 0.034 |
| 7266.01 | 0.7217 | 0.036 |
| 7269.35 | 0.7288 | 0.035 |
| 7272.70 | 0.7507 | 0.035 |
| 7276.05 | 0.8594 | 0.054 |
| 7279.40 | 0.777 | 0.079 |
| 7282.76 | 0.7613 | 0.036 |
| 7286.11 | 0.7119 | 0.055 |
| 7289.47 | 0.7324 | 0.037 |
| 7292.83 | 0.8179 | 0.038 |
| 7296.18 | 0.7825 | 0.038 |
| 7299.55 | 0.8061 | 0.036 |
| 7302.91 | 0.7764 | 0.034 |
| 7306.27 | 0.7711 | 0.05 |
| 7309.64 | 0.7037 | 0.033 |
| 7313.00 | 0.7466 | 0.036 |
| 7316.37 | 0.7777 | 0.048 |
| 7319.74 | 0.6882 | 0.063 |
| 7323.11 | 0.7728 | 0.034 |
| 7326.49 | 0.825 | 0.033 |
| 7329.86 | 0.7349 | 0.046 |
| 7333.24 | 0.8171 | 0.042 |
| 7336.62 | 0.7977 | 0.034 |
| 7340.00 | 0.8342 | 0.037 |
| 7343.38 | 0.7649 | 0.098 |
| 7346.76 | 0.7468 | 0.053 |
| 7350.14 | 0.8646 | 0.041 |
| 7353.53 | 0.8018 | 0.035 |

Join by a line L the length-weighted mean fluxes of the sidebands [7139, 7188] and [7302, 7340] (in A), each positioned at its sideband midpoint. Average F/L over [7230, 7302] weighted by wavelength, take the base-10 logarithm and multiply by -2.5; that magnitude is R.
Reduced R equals 0.02 mag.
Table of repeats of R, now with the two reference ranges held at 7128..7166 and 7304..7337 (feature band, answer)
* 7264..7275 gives 0.05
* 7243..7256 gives 0.06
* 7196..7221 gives 0.01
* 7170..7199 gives -0.01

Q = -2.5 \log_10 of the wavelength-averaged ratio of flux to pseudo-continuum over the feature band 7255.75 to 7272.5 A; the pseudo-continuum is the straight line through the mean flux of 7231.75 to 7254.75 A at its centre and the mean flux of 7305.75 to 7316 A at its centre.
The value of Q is 0.021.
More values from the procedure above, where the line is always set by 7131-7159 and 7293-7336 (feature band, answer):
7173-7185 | 0.007 mag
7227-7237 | 0.005 mag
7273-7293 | 0.012 mag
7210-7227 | 0.008 mag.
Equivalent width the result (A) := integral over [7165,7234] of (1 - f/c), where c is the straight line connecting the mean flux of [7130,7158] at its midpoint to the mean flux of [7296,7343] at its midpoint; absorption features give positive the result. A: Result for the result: 0.90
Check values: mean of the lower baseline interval 0.826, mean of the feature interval 0.799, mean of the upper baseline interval 0.773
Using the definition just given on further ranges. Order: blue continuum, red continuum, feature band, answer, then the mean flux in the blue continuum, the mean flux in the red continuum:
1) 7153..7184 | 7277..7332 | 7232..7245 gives -0.31 A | 0.784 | 0.763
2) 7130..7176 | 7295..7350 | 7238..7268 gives 1.21 A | 0.804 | 0.774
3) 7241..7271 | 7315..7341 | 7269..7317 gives -0.25 A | 0.747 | 0.779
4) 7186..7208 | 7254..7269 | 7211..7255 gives -0.42 A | 0.81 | 0.746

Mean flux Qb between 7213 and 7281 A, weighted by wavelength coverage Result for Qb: 0.776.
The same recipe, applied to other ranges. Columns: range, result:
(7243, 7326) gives 0.758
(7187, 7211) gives 0.807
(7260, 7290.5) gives 0.756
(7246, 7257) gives 0.732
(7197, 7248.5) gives 0.794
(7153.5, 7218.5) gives 0.795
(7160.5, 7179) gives 0.771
